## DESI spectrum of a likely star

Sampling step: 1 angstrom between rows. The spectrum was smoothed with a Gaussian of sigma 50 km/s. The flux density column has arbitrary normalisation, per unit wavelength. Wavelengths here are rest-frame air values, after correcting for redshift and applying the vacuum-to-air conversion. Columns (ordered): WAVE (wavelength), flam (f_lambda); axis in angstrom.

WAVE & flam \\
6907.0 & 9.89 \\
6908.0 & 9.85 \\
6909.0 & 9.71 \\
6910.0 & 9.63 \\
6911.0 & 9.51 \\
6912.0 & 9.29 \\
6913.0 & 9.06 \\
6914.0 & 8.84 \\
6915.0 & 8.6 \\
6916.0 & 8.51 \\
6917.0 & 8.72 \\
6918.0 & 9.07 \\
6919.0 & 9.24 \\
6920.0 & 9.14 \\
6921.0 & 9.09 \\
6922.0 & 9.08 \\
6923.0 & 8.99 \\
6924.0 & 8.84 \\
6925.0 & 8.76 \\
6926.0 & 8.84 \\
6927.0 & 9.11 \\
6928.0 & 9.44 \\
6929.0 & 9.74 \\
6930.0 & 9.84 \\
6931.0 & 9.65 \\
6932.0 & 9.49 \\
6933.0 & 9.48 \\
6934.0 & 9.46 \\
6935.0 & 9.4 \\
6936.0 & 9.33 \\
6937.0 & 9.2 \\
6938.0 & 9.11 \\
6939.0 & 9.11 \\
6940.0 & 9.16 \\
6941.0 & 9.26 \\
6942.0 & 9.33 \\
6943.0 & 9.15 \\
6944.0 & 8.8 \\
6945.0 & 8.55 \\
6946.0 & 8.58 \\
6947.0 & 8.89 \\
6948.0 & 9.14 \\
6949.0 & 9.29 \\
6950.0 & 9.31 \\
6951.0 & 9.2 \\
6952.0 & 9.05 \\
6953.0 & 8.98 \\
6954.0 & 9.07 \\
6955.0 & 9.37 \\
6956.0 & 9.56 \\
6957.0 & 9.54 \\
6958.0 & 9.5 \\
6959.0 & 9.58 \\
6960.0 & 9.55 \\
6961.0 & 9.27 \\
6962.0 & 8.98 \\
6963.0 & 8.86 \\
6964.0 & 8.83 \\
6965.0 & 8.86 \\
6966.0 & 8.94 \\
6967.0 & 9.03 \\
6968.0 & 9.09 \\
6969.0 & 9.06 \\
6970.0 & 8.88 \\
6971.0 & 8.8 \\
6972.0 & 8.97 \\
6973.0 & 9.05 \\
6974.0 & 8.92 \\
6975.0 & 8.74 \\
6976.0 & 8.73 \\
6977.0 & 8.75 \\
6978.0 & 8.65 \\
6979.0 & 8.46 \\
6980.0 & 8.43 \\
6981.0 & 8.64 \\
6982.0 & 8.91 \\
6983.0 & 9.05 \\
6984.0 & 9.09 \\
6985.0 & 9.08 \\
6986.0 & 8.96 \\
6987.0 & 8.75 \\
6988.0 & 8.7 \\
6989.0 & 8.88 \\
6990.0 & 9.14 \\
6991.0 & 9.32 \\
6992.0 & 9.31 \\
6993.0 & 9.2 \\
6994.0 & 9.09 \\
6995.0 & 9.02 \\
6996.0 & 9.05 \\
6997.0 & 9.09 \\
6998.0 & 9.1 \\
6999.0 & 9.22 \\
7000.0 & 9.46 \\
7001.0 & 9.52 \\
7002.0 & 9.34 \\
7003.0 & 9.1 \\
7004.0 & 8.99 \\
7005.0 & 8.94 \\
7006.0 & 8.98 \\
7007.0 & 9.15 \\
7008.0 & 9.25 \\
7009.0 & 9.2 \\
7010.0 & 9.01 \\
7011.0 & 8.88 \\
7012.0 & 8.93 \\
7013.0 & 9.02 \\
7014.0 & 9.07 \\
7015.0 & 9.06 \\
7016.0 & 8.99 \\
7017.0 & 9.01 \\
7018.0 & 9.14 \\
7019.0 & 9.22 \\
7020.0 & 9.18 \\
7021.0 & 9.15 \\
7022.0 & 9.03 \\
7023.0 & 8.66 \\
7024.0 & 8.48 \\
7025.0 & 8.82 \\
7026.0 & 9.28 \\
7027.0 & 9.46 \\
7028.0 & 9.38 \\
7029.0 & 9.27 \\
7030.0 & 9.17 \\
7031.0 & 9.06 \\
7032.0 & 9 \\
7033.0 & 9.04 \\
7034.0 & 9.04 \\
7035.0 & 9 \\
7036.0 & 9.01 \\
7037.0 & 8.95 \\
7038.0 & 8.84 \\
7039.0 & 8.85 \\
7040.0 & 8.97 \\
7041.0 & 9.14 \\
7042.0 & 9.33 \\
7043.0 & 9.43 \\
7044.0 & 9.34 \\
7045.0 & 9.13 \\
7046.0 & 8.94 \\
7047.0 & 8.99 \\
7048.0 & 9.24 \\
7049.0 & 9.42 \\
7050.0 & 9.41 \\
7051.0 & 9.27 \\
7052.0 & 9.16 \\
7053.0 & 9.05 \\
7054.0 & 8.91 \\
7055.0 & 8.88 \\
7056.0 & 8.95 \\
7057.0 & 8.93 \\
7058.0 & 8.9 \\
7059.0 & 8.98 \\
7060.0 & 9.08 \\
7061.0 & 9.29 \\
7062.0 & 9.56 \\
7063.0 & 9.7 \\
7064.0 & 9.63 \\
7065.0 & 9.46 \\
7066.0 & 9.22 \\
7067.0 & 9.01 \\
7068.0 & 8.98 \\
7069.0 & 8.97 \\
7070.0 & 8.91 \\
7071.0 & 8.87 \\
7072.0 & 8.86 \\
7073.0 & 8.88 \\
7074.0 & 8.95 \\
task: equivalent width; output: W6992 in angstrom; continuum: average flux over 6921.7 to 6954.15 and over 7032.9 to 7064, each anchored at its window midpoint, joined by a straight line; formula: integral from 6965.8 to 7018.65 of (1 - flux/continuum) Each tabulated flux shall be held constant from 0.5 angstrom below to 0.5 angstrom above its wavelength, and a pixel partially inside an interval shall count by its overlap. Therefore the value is 0.9 angstrom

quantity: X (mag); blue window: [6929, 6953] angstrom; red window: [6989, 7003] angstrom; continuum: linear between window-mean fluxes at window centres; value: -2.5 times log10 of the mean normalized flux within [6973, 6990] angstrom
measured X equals 0.047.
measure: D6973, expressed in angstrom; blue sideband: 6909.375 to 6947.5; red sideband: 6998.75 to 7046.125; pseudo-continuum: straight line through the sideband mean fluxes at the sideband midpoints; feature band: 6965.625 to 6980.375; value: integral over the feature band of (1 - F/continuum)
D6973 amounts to 0.5 angstrom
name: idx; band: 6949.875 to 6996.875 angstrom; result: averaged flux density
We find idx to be 9.02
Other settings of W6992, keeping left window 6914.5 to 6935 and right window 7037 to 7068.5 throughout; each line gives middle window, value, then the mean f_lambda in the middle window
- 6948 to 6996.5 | 0.7 angstrom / 9.03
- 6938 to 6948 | 0.2 angstrom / 9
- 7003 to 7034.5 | 0.3 angstrom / 9.06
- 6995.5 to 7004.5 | 0.0 angstrom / 9.21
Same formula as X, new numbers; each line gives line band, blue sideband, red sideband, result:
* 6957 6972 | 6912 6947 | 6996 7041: 0.00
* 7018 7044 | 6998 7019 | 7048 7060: 0.00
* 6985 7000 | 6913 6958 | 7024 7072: 0.01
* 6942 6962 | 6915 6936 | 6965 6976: -0.02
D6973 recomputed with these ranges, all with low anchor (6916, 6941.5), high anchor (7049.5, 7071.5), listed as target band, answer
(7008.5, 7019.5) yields 0.1 angstrom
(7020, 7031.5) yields 0.1 angstrom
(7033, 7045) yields 0.1 angstrom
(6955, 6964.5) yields -0.1 angstrom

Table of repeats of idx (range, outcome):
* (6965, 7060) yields 9.04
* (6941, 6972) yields 9.1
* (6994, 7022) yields 9.11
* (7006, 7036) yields 9.06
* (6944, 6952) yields 8.99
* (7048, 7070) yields 9.17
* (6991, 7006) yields 9.17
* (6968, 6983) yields 8.8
